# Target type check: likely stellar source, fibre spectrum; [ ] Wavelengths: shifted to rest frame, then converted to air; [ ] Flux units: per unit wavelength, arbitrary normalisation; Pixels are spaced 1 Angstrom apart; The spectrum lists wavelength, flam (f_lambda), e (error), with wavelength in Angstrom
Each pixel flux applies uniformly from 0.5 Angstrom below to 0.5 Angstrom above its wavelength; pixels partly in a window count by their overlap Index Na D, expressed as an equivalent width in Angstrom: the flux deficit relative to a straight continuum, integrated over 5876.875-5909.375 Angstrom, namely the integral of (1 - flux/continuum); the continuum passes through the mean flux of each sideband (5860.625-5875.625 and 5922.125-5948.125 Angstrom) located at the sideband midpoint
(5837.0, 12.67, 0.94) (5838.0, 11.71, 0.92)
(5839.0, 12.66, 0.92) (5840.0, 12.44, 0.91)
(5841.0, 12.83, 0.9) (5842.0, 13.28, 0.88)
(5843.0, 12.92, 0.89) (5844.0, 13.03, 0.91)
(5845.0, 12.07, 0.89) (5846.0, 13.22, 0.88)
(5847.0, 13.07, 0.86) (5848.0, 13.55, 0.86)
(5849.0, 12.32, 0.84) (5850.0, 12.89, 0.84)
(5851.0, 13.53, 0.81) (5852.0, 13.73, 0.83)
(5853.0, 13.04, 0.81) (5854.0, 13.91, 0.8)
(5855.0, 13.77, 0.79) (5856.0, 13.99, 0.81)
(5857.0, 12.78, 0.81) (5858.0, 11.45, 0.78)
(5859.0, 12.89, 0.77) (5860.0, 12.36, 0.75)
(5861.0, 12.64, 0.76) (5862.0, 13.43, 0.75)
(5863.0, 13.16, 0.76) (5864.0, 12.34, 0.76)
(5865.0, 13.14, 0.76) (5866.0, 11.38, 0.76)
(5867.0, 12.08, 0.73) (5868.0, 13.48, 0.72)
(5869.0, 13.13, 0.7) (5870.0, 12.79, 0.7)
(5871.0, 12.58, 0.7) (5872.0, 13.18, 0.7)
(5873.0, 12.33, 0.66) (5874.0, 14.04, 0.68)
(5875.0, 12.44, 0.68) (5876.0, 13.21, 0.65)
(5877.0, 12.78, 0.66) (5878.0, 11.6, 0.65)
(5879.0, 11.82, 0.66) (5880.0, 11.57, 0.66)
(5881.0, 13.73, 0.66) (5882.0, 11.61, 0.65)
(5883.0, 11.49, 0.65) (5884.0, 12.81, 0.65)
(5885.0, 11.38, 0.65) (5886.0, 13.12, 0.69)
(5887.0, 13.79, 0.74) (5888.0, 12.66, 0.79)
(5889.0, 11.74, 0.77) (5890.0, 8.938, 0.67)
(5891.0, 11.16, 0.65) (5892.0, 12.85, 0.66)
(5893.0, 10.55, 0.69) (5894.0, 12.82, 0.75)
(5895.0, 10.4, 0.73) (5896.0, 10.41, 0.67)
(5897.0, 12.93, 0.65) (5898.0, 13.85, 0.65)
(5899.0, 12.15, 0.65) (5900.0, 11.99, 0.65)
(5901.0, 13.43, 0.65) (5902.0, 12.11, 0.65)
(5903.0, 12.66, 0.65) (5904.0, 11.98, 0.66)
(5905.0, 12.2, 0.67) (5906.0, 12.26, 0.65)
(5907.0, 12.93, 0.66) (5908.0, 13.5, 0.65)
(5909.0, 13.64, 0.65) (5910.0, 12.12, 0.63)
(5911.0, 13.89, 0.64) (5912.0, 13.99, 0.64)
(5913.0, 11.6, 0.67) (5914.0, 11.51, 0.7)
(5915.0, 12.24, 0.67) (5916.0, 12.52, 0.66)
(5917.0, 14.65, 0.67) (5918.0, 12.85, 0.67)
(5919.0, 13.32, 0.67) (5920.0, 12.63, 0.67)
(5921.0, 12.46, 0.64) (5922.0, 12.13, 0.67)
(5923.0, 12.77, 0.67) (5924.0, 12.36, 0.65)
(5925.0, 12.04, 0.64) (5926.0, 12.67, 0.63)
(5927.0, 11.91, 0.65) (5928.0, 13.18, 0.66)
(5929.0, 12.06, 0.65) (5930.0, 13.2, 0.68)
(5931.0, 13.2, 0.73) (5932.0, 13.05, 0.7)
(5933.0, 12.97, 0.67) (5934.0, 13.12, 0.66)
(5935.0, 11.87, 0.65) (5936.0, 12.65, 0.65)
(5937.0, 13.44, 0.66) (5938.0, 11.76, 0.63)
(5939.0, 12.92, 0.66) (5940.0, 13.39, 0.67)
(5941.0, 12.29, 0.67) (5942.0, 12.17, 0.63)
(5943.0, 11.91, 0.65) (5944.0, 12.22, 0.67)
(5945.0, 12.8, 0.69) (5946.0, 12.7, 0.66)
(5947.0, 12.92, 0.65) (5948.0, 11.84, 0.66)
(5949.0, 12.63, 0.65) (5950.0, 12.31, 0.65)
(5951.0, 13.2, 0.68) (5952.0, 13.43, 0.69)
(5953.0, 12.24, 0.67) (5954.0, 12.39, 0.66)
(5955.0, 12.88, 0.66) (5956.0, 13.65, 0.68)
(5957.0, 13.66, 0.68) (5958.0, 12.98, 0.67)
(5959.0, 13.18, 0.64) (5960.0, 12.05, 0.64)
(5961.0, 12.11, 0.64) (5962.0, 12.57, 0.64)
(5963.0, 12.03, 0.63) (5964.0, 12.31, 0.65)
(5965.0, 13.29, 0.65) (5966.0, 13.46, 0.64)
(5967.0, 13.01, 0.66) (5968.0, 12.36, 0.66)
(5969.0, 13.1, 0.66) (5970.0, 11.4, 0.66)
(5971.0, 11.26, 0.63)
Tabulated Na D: 1.4 Angstrom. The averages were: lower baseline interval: 12.8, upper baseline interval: 12.6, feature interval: 12.2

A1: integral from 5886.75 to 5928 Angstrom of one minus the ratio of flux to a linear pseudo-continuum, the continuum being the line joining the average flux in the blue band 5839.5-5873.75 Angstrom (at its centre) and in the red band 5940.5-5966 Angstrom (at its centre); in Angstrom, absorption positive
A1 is 1.18 Angstrom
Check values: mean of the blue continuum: 12.9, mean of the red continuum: 12.6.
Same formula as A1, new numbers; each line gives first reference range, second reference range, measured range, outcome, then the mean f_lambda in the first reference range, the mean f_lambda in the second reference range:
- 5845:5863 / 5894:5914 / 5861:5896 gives 1.32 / 13.1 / 12.5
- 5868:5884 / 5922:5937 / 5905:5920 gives -0.31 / 12.6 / 12.7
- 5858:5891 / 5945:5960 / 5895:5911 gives 0.09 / 12.5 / 12.8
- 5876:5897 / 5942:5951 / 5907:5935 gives -1.29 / 11.9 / 12.4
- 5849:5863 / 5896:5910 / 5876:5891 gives 0.87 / 13.1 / 12.6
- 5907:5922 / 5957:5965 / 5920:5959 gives 0.17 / 12.9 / 12.6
